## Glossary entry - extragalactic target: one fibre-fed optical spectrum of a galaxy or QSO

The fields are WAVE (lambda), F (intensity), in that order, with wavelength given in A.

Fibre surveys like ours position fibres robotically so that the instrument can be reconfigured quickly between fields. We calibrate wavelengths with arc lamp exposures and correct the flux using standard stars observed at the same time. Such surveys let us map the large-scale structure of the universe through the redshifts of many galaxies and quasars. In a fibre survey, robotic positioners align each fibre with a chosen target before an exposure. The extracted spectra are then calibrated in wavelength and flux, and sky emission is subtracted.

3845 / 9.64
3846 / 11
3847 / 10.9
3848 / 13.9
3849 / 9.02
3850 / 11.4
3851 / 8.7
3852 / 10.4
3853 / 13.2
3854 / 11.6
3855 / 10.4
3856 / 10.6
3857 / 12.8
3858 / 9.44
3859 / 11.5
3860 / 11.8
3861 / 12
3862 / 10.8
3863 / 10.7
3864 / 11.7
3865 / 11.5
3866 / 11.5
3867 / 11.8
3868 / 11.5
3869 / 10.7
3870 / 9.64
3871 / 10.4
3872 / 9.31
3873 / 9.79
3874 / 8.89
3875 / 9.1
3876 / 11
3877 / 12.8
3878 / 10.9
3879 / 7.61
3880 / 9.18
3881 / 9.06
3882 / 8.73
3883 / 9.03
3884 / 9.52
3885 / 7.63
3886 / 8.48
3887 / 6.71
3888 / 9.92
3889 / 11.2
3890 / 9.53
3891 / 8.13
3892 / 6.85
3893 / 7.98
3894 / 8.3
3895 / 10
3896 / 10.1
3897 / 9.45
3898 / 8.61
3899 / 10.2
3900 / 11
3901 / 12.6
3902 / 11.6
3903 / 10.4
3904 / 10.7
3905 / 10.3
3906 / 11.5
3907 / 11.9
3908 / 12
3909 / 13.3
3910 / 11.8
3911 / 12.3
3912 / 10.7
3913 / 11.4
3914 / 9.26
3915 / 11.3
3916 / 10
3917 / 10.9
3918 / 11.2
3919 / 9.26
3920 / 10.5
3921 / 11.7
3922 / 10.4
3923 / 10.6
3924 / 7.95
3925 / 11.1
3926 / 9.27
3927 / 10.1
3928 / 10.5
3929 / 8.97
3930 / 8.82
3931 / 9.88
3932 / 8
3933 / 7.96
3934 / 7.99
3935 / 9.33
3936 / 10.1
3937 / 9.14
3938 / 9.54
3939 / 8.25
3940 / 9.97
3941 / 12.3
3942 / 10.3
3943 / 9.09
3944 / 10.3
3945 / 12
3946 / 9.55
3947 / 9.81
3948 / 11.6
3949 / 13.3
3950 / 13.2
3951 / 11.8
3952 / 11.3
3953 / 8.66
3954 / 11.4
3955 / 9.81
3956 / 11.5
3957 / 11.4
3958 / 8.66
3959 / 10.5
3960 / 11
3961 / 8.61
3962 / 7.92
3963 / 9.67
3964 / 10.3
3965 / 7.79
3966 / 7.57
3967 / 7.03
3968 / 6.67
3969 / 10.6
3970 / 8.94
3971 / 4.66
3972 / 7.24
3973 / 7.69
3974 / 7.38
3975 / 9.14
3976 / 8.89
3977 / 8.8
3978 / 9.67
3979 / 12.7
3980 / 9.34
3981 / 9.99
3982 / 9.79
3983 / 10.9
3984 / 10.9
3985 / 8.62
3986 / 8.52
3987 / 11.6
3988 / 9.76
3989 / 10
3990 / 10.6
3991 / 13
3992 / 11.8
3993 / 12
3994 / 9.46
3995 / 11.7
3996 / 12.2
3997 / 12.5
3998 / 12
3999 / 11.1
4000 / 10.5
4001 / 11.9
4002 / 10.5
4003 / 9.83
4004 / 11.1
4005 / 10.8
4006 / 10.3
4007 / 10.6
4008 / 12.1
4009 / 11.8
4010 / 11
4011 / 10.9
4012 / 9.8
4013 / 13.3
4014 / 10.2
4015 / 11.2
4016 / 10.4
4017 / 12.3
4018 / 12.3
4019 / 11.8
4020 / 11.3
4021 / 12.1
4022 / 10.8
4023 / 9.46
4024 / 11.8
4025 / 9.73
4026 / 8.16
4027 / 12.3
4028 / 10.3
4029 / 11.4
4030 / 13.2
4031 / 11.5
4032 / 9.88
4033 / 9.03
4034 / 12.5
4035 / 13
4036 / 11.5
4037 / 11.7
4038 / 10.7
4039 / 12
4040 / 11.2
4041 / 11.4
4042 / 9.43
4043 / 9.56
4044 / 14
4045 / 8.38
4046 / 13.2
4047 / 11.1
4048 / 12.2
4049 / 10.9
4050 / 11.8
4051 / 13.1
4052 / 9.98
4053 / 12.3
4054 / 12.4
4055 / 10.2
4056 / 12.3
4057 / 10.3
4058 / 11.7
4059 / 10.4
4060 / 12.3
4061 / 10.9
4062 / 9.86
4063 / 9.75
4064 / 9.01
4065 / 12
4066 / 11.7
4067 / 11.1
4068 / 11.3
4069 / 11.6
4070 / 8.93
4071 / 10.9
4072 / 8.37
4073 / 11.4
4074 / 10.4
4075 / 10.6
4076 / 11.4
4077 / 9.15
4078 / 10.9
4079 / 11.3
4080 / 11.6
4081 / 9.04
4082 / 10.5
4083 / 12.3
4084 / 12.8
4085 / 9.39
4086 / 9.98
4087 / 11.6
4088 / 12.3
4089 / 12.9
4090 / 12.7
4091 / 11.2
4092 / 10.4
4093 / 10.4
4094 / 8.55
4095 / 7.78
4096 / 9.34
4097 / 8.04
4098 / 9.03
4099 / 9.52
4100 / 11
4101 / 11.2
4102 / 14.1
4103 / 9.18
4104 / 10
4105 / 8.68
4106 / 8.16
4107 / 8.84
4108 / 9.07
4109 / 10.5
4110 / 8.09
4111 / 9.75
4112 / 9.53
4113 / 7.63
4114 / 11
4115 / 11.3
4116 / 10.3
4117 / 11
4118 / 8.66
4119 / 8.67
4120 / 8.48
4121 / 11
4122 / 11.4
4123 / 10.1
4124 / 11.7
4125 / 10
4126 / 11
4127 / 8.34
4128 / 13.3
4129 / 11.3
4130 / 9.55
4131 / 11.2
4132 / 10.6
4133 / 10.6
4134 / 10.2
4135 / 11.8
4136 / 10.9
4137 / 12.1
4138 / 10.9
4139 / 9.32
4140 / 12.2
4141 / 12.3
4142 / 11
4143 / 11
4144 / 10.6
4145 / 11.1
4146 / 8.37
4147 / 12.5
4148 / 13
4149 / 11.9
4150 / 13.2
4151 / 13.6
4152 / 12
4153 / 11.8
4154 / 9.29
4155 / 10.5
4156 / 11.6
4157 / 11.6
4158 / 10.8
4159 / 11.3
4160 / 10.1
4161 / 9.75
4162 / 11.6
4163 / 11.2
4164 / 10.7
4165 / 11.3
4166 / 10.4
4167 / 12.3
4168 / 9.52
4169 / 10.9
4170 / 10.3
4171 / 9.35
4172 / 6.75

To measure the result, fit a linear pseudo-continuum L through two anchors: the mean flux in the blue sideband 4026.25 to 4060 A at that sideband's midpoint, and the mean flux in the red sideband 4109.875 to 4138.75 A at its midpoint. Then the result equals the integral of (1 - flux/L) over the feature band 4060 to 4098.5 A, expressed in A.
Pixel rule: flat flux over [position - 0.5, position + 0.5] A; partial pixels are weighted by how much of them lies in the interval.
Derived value 1.3 A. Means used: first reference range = 11.3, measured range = 10.6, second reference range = 10.4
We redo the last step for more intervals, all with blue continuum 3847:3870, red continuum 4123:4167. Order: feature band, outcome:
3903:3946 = 3.43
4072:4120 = 3.97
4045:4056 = -0.45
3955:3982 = 5.17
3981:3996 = 0.67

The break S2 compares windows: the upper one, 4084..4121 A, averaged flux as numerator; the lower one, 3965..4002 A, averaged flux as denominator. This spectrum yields 1.0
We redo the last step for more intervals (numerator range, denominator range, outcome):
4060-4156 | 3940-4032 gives 1.02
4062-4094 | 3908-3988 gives 1.09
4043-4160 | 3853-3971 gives 1.06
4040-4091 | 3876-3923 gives 1.09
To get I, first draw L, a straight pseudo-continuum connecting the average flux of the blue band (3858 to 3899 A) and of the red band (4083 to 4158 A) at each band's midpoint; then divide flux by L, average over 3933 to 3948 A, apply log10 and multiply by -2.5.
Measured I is 0.02 mag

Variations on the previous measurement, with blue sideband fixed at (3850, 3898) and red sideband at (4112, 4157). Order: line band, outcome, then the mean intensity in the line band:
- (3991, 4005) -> -0.09 mag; 11.3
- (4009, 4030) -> -0.06 mag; 11.1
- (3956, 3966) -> 0.08 mag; 9.54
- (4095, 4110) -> 0.12 mag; 9.64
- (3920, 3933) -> 0.05 mag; 9.73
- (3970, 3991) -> 0.11 mag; 9.39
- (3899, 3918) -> -0.11 mag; 11.2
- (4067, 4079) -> 0.02 mag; 10.5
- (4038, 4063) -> -0.06 mag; 11.2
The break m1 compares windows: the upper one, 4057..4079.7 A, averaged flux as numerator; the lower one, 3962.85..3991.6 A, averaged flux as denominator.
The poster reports 1.2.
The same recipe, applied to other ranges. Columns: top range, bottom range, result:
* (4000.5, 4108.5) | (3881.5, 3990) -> 1.10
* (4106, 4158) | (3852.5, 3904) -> 1.05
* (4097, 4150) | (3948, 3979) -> 1.10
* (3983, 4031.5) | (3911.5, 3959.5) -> 1.08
